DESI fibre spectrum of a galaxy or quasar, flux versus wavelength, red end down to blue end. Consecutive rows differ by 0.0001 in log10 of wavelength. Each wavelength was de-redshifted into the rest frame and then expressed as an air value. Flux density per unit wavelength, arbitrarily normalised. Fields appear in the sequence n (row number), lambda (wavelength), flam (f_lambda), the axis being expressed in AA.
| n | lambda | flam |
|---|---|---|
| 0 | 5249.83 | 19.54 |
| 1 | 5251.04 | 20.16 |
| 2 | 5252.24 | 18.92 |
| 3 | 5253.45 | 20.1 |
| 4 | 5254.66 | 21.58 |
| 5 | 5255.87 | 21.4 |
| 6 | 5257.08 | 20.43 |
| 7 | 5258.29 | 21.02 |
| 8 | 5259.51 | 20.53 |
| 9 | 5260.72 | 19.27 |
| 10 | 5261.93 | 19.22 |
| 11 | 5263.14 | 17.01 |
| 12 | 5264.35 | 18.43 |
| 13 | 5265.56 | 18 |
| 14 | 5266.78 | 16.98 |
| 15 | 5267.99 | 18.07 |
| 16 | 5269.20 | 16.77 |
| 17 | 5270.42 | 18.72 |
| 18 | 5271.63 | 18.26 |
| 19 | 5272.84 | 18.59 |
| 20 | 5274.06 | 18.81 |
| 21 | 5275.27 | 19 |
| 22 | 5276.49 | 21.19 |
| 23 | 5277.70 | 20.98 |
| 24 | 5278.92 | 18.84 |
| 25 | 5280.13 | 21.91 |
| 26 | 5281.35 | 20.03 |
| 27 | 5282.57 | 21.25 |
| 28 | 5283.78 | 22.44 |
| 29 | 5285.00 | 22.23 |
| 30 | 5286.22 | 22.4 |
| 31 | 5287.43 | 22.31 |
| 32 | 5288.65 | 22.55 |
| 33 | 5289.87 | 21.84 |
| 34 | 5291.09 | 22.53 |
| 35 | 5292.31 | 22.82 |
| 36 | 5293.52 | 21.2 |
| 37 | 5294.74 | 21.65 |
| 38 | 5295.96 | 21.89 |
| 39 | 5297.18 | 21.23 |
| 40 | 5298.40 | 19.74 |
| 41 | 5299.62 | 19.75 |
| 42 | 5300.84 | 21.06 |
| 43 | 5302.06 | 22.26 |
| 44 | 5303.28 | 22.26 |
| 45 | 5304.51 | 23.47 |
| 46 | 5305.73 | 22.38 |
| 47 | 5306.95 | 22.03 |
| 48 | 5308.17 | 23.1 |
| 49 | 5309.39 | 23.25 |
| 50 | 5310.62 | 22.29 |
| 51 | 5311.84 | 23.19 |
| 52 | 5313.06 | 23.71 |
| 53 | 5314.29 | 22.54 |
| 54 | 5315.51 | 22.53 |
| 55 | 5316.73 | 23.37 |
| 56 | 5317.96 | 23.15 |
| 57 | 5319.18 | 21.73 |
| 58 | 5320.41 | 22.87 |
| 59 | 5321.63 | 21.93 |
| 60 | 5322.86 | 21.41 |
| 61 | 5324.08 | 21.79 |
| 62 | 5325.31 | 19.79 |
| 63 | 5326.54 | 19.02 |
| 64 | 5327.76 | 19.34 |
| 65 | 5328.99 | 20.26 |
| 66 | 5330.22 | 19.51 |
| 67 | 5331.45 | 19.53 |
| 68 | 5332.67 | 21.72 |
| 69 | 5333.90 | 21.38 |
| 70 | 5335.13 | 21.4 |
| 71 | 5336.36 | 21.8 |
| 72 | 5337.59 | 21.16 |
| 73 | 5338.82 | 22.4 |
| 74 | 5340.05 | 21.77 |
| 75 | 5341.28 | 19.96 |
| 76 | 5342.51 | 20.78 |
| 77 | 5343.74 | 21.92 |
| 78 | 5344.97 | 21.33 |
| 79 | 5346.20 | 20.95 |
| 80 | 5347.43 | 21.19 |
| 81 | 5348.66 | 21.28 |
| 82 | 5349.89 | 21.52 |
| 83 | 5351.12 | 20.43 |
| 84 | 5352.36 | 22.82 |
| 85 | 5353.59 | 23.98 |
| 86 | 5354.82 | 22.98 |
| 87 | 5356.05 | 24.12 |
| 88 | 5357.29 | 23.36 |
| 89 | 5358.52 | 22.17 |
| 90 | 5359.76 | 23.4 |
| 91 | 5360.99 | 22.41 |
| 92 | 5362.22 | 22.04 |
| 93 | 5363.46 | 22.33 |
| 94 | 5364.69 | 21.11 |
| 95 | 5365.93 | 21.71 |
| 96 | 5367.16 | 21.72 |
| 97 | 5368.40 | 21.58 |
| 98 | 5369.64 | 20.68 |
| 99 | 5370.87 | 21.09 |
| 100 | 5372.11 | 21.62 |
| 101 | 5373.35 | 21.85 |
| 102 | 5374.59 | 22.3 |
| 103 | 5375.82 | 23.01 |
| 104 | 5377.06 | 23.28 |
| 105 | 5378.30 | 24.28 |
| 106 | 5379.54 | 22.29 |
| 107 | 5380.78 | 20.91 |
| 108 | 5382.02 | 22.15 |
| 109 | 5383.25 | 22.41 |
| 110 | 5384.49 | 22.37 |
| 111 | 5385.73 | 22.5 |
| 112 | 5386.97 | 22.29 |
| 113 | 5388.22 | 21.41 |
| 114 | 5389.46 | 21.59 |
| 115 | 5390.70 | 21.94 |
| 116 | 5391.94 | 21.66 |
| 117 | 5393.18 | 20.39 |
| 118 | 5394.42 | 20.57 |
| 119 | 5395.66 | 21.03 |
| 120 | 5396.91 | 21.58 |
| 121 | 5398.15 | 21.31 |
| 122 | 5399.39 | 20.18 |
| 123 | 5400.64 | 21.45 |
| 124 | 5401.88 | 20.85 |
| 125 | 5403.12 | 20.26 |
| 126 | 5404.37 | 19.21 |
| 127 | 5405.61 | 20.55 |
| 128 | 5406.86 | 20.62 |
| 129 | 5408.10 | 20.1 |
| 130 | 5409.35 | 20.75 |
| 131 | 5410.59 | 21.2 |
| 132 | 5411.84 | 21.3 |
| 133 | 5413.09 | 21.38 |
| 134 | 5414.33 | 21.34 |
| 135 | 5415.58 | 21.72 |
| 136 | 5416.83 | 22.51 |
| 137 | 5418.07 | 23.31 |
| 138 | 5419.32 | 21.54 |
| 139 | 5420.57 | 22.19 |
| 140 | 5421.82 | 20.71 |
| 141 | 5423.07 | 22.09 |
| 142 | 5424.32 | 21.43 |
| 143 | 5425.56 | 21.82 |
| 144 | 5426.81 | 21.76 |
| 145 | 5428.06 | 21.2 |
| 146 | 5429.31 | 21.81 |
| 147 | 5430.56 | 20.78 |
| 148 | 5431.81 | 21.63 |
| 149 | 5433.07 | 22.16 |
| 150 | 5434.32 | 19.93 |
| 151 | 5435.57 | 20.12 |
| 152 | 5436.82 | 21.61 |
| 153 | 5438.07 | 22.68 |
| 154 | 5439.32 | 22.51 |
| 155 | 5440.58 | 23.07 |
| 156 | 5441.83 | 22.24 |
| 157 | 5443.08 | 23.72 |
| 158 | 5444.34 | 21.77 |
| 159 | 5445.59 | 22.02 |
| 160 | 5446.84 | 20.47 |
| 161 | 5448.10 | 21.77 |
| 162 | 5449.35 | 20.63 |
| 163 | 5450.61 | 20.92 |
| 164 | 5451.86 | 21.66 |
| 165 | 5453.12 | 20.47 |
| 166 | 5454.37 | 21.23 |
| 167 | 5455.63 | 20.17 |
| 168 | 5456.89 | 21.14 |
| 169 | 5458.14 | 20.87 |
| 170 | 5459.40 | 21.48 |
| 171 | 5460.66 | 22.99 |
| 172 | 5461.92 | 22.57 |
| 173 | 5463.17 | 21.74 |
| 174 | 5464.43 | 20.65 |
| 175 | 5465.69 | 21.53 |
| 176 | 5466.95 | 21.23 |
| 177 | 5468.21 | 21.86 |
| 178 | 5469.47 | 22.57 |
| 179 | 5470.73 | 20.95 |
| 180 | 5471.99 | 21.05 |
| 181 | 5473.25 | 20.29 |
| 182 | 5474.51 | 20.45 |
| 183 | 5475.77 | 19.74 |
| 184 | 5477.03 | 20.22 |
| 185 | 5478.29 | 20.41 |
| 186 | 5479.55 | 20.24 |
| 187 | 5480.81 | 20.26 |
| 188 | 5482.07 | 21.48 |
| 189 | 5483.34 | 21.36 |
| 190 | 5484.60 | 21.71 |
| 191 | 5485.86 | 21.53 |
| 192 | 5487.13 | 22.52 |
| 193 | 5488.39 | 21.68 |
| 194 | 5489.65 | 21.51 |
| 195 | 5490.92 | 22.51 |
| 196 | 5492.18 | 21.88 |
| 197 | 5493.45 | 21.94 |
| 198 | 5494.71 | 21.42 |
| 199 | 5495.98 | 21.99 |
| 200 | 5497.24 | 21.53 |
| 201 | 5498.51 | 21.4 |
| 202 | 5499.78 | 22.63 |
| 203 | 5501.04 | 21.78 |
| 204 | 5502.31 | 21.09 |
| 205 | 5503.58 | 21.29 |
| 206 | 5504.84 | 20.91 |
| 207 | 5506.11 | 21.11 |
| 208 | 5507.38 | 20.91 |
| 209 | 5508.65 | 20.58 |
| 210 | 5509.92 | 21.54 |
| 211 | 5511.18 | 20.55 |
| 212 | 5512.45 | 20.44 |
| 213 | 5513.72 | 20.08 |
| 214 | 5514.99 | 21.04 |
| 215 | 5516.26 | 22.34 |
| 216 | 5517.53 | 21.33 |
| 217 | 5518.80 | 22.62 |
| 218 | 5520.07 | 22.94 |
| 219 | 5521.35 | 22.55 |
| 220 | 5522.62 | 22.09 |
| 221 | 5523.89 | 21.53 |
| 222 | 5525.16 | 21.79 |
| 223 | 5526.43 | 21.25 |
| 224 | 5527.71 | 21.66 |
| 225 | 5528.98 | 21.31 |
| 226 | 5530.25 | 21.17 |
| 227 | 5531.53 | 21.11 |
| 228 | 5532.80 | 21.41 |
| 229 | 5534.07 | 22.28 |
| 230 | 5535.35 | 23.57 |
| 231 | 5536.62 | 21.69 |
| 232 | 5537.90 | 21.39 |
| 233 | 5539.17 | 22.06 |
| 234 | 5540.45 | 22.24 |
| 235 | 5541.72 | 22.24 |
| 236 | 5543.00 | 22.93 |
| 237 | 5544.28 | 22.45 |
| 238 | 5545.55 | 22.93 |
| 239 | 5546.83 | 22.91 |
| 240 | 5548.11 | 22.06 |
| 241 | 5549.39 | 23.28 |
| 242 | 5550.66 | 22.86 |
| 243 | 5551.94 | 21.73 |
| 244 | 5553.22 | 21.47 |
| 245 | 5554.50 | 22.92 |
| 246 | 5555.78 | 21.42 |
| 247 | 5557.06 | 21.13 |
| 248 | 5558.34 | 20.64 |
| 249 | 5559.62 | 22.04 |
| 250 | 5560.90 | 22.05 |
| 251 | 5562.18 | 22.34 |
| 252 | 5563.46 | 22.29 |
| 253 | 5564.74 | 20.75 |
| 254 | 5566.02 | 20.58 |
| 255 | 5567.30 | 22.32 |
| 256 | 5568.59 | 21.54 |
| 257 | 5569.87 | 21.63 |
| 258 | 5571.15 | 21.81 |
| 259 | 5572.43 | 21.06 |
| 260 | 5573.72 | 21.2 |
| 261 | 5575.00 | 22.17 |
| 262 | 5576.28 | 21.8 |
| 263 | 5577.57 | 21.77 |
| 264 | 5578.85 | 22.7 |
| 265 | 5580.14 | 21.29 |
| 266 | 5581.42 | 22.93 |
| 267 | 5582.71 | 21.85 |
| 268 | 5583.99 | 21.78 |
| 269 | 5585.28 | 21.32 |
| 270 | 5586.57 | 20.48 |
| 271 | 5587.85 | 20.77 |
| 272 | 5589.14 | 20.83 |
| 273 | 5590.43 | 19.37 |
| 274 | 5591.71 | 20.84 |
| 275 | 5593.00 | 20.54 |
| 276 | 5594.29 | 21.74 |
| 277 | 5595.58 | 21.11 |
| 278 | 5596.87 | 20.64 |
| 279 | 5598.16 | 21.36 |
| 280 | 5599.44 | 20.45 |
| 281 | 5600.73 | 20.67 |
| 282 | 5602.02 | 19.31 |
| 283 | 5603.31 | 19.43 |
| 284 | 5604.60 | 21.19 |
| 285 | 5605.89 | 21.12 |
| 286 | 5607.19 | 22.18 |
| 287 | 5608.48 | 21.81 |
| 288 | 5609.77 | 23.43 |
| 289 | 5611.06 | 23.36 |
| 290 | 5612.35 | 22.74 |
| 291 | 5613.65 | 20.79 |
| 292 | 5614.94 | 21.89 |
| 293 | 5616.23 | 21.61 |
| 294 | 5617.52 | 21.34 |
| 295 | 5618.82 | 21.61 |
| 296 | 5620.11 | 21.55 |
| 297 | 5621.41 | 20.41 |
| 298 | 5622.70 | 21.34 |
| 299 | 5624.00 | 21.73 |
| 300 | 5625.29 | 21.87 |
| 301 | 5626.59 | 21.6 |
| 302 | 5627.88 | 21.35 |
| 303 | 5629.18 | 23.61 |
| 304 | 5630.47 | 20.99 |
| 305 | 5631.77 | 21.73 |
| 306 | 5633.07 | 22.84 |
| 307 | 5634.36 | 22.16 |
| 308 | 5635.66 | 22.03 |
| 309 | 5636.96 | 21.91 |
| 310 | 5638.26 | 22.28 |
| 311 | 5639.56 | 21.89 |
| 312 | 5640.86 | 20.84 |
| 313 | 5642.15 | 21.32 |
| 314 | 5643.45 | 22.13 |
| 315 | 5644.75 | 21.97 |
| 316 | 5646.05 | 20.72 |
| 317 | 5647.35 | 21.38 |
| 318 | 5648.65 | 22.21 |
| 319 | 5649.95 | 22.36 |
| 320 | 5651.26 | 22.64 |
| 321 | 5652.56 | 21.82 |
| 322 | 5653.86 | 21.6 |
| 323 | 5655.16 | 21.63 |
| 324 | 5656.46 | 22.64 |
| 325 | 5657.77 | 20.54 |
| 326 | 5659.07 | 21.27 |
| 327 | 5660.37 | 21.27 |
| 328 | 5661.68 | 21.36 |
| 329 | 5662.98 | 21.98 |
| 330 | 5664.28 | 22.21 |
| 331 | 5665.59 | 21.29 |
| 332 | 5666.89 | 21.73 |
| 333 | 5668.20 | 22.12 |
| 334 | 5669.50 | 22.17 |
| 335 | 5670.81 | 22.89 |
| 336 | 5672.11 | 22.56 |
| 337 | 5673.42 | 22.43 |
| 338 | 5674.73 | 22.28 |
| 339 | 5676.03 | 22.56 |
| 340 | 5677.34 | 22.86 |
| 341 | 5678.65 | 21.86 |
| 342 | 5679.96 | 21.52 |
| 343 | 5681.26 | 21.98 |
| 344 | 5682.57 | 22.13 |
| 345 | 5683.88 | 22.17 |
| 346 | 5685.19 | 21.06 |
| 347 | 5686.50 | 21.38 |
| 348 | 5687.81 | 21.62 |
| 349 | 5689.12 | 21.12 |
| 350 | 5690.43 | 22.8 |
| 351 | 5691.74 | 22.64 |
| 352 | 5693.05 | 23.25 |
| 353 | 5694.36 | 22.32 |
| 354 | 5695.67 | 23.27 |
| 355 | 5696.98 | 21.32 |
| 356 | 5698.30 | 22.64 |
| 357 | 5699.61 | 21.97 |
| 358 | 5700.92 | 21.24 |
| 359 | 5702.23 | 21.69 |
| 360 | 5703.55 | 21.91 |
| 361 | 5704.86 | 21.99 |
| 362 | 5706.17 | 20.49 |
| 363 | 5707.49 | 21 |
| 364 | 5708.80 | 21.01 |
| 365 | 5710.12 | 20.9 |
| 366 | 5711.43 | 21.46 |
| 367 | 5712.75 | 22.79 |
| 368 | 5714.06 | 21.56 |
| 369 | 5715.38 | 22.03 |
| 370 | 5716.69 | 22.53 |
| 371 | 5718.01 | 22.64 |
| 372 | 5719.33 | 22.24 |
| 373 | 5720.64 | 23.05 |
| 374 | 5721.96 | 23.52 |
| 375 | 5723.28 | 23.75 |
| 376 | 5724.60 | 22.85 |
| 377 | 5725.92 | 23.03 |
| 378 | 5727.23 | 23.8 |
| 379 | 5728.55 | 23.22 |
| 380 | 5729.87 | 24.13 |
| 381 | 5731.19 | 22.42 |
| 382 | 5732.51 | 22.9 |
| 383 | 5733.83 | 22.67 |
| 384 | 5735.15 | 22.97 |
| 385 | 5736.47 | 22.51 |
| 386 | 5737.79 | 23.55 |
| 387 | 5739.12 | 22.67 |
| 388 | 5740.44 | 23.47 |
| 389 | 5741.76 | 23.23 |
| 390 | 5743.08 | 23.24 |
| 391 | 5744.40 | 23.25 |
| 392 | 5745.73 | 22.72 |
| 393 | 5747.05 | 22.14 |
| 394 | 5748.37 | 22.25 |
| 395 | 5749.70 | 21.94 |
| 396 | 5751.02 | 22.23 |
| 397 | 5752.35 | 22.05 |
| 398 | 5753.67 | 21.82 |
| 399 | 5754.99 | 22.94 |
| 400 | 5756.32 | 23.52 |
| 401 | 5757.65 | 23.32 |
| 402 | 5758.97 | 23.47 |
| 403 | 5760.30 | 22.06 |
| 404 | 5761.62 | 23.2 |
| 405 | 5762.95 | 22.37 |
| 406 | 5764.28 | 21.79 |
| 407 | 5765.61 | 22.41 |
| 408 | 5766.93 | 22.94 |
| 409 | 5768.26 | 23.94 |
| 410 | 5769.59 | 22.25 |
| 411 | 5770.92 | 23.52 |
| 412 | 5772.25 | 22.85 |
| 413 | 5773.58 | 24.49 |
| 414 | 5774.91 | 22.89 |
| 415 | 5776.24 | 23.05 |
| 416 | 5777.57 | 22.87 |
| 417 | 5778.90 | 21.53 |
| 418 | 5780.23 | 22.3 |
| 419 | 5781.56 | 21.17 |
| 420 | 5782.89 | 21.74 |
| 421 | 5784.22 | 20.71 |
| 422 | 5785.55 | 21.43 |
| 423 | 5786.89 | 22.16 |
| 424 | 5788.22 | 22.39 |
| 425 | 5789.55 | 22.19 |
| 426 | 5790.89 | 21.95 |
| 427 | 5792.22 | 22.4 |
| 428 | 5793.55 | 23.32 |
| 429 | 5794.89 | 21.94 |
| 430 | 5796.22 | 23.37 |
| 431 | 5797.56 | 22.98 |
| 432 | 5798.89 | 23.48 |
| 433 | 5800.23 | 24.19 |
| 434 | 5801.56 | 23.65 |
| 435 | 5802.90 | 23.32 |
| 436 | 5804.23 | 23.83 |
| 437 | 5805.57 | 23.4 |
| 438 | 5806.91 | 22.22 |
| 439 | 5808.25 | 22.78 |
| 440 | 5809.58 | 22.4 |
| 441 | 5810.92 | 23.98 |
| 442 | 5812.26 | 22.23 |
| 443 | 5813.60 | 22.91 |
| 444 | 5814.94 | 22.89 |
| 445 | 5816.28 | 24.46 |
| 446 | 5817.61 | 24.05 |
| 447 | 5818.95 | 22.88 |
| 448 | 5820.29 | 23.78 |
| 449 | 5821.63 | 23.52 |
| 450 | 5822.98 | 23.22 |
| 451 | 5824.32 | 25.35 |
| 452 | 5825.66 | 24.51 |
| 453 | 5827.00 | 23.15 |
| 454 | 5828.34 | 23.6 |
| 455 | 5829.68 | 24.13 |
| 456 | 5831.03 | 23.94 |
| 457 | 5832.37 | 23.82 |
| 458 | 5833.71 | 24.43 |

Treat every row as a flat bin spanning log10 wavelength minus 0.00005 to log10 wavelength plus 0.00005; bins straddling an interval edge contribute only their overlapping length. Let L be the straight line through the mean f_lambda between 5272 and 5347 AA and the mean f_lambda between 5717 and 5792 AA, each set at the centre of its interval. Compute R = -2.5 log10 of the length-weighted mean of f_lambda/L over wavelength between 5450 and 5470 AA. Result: 0.022 mag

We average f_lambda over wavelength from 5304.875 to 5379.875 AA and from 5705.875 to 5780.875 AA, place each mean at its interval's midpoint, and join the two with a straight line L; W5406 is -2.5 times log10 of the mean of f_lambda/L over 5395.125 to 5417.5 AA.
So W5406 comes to 0.05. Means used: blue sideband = 21.9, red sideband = 22.7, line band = 21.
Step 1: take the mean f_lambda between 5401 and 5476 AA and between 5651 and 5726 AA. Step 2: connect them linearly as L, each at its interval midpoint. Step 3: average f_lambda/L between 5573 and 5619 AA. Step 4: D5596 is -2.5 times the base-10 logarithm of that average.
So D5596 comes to 0.02 mag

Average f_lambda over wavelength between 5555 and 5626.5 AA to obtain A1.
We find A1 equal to 21.4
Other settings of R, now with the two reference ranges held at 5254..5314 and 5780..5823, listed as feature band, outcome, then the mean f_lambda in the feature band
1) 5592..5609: 0.06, 20.9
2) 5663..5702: 0.01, 22.1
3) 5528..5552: -0.02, 22.2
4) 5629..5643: 0.01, 21.9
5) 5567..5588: 0.01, 21.7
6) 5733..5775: -0.01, 22.8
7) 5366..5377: -0.03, 21.8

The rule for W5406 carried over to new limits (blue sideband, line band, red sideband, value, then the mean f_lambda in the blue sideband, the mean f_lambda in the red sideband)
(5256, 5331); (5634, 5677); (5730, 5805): 0.02 mag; 20.9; 22.7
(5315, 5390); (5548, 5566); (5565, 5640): -0.02 mag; 21.8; 21.5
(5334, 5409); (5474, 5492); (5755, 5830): 0.04 mag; 21.7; 23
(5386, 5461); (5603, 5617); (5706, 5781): 0.02 mag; 21.4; 22.7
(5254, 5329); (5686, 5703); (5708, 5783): 0.02 mag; 21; 22.7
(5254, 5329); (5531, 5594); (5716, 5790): 0.01 mag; 21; 22.7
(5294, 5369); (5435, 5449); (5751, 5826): 0.00 mag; 21.8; 22.9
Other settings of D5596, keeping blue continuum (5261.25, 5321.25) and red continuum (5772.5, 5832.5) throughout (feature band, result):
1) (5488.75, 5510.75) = 0.017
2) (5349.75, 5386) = -0.046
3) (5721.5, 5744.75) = -0.019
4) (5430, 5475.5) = 0.012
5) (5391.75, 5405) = 0.037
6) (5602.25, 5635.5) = 0.030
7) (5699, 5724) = 0.034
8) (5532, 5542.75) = -0.006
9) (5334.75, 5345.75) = -0.006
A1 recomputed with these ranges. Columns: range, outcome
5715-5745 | 23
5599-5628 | 21.4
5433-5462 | 21.6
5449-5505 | 21.3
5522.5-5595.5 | 21.7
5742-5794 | 22.5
